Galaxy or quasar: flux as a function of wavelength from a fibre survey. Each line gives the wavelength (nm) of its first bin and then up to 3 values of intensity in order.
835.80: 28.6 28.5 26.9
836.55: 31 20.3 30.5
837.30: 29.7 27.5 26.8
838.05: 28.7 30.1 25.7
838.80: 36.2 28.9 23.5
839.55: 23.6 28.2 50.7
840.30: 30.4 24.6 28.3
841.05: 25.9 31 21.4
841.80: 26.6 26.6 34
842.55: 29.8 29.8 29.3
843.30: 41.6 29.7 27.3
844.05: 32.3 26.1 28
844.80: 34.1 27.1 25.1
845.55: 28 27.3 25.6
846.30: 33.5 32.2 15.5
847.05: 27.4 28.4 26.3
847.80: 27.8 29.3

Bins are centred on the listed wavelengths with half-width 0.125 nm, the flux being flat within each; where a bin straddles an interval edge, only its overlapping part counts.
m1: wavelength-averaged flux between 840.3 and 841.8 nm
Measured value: 26.6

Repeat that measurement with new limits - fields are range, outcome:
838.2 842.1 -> 28.9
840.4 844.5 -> 29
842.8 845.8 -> 29.8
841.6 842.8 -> 28.8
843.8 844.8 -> 29.3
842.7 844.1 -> 31.7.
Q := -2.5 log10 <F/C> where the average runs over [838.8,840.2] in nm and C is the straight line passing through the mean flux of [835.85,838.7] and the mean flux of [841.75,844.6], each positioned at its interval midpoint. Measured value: -0.10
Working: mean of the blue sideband 27.9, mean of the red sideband 30.2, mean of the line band 31.4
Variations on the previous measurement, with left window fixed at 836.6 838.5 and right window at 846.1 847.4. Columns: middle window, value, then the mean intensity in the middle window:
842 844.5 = -0.12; 30.7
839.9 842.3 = -0.08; 29.7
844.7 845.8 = -0.04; 28.3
